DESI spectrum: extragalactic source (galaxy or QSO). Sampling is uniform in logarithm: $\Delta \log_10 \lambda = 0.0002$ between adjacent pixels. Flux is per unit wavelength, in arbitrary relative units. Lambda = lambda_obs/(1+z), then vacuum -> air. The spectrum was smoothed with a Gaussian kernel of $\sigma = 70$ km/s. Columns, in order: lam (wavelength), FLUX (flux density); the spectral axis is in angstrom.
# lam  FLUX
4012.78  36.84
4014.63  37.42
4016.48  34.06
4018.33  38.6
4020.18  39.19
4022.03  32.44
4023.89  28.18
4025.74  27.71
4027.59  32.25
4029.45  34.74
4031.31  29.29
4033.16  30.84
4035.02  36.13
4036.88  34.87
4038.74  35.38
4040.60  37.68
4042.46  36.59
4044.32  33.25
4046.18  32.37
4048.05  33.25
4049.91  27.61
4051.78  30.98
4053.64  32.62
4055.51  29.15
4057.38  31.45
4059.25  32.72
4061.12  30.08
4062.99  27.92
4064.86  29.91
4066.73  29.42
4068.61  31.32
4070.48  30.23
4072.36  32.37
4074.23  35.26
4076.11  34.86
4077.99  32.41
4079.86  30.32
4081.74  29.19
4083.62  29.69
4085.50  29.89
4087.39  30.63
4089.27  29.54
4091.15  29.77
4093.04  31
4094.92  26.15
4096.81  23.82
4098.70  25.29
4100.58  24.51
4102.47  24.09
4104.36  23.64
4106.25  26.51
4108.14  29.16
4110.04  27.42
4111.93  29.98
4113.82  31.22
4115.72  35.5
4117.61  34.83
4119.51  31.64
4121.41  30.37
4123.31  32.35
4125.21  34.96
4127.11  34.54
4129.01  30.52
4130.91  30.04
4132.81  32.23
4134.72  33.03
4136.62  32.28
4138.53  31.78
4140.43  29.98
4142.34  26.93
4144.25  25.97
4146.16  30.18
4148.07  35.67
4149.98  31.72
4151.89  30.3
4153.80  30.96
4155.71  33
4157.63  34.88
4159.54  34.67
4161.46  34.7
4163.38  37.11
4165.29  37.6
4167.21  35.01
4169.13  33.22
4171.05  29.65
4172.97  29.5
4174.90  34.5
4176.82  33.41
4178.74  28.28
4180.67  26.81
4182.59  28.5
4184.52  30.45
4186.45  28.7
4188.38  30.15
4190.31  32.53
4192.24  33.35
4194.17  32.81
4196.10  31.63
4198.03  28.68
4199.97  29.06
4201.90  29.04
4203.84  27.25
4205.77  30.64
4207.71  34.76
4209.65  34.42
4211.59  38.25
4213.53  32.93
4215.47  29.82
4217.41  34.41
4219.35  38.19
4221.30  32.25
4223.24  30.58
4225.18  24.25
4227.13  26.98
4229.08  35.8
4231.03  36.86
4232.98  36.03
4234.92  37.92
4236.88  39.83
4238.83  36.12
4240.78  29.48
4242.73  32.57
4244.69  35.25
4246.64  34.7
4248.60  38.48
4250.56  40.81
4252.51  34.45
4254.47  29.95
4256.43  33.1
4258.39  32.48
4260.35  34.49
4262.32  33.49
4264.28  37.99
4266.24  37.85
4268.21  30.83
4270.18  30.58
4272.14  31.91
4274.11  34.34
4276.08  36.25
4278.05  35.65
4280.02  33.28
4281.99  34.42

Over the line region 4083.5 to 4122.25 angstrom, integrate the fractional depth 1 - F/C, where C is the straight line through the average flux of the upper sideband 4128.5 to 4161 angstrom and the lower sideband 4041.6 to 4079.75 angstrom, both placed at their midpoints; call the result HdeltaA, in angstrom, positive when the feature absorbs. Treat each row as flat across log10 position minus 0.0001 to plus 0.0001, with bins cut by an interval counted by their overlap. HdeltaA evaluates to 3.43 angstrom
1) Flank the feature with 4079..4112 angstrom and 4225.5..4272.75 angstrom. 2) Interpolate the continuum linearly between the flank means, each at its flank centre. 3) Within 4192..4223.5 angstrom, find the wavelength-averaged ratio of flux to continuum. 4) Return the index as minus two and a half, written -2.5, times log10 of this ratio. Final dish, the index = 0.01 mag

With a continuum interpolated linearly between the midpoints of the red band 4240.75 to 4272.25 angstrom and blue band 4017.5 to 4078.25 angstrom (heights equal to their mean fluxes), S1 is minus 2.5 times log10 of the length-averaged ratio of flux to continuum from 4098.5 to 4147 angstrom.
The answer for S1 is 0.105 mag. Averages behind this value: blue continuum 32.4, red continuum 34.2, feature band 30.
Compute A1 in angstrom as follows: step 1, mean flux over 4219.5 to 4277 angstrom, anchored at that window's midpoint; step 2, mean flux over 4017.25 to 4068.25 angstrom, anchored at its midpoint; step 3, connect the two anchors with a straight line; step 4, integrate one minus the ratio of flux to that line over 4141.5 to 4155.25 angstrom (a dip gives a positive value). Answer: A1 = 1.2 angstrom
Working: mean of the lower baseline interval 32.4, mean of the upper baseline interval 34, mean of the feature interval 30.4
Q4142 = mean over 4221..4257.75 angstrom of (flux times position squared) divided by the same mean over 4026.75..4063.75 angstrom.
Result 1.2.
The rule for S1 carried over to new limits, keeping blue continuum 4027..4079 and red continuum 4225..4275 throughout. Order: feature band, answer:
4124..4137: 0.02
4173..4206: 0.11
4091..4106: 0.26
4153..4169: -0.04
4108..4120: 0.05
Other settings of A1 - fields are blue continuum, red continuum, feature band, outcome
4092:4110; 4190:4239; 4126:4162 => -3.9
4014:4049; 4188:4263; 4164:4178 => 0.0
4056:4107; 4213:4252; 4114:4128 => -1.2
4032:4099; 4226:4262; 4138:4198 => 2.7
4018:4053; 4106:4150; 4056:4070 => 1.0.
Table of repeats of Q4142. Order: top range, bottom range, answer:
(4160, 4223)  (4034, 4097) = 1.08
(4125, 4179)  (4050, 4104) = 1.13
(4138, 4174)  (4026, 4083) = 1.06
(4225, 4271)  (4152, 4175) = 1.07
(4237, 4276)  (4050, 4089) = 1.21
